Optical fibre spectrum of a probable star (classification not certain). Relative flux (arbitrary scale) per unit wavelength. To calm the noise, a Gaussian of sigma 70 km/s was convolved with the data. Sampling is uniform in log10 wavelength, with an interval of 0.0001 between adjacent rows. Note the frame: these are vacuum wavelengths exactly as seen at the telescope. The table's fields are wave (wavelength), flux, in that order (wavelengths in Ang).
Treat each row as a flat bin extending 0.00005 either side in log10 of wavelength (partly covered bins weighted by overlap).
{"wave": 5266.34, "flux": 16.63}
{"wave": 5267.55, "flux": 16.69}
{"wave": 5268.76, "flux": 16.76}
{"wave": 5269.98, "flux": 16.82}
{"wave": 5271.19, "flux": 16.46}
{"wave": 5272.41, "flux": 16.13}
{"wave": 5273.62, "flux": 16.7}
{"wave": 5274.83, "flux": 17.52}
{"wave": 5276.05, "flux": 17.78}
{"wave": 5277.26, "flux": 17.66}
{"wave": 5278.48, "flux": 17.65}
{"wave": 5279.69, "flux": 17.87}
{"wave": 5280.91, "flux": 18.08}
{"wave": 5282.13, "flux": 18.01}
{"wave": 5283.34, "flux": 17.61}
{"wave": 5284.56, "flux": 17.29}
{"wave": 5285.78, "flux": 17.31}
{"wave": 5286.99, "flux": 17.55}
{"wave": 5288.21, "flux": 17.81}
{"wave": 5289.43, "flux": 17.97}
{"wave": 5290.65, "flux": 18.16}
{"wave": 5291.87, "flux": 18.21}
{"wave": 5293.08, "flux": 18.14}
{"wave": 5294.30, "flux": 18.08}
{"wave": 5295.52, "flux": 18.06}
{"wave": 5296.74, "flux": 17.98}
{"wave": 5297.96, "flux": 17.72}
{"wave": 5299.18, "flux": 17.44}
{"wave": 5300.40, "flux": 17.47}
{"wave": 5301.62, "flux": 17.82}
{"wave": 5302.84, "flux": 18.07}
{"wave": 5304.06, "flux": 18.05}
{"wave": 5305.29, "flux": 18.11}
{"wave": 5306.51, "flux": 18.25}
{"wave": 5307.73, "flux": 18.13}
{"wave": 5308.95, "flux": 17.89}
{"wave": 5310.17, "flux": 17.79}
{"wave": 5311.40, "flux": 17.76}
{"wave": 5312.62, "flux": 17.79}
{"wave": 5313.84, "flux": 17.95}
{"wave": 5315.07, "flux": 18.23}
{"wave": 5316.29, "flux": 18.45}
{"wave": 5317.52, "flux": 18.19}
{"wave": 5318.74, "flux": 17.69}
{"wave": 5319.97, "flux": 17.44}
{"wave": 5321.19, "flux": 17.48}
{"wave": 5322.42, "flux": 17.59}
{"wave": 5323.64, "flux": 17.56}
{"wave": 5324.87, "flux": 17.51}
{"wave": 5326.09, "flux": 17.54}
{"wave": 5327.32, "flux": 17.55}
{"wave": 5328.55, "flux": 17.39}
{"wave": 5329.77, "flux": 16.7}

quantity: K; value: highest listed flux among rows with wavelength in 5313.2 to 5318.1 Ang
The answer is 18.45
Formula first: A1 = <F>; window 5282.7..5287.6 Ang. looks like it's 17.5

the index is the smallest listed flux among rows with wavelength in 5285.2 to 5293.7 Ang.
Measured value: 17.31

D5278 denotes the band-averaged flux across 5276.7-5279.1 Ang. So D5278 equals 17.7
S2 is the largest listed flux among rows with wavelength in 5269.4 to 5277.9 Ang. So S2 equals 17.78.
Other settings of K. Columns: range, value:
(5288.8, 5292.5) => 18.21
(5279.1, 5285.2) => 18.08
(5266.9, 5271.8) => 16.82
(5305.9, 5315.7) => 18.25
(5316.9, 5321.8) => 18.19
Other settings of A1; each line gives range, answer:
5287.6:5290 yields 17.9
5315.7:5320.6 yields 17.9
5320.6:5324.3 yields 17.5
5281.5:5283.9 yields 17.8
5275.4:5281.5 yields 17.8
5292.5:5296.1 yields 18.1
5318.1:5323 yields 17.6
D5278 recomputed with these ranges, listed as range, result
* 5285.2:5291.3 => 17.8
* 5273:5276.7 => 17.4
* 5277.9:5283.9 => 17.9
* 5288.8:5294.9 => 18.1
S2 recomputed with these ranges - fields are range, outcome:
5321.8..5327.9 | 17.59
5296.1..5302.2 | 17.98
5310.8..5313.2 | 17.79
